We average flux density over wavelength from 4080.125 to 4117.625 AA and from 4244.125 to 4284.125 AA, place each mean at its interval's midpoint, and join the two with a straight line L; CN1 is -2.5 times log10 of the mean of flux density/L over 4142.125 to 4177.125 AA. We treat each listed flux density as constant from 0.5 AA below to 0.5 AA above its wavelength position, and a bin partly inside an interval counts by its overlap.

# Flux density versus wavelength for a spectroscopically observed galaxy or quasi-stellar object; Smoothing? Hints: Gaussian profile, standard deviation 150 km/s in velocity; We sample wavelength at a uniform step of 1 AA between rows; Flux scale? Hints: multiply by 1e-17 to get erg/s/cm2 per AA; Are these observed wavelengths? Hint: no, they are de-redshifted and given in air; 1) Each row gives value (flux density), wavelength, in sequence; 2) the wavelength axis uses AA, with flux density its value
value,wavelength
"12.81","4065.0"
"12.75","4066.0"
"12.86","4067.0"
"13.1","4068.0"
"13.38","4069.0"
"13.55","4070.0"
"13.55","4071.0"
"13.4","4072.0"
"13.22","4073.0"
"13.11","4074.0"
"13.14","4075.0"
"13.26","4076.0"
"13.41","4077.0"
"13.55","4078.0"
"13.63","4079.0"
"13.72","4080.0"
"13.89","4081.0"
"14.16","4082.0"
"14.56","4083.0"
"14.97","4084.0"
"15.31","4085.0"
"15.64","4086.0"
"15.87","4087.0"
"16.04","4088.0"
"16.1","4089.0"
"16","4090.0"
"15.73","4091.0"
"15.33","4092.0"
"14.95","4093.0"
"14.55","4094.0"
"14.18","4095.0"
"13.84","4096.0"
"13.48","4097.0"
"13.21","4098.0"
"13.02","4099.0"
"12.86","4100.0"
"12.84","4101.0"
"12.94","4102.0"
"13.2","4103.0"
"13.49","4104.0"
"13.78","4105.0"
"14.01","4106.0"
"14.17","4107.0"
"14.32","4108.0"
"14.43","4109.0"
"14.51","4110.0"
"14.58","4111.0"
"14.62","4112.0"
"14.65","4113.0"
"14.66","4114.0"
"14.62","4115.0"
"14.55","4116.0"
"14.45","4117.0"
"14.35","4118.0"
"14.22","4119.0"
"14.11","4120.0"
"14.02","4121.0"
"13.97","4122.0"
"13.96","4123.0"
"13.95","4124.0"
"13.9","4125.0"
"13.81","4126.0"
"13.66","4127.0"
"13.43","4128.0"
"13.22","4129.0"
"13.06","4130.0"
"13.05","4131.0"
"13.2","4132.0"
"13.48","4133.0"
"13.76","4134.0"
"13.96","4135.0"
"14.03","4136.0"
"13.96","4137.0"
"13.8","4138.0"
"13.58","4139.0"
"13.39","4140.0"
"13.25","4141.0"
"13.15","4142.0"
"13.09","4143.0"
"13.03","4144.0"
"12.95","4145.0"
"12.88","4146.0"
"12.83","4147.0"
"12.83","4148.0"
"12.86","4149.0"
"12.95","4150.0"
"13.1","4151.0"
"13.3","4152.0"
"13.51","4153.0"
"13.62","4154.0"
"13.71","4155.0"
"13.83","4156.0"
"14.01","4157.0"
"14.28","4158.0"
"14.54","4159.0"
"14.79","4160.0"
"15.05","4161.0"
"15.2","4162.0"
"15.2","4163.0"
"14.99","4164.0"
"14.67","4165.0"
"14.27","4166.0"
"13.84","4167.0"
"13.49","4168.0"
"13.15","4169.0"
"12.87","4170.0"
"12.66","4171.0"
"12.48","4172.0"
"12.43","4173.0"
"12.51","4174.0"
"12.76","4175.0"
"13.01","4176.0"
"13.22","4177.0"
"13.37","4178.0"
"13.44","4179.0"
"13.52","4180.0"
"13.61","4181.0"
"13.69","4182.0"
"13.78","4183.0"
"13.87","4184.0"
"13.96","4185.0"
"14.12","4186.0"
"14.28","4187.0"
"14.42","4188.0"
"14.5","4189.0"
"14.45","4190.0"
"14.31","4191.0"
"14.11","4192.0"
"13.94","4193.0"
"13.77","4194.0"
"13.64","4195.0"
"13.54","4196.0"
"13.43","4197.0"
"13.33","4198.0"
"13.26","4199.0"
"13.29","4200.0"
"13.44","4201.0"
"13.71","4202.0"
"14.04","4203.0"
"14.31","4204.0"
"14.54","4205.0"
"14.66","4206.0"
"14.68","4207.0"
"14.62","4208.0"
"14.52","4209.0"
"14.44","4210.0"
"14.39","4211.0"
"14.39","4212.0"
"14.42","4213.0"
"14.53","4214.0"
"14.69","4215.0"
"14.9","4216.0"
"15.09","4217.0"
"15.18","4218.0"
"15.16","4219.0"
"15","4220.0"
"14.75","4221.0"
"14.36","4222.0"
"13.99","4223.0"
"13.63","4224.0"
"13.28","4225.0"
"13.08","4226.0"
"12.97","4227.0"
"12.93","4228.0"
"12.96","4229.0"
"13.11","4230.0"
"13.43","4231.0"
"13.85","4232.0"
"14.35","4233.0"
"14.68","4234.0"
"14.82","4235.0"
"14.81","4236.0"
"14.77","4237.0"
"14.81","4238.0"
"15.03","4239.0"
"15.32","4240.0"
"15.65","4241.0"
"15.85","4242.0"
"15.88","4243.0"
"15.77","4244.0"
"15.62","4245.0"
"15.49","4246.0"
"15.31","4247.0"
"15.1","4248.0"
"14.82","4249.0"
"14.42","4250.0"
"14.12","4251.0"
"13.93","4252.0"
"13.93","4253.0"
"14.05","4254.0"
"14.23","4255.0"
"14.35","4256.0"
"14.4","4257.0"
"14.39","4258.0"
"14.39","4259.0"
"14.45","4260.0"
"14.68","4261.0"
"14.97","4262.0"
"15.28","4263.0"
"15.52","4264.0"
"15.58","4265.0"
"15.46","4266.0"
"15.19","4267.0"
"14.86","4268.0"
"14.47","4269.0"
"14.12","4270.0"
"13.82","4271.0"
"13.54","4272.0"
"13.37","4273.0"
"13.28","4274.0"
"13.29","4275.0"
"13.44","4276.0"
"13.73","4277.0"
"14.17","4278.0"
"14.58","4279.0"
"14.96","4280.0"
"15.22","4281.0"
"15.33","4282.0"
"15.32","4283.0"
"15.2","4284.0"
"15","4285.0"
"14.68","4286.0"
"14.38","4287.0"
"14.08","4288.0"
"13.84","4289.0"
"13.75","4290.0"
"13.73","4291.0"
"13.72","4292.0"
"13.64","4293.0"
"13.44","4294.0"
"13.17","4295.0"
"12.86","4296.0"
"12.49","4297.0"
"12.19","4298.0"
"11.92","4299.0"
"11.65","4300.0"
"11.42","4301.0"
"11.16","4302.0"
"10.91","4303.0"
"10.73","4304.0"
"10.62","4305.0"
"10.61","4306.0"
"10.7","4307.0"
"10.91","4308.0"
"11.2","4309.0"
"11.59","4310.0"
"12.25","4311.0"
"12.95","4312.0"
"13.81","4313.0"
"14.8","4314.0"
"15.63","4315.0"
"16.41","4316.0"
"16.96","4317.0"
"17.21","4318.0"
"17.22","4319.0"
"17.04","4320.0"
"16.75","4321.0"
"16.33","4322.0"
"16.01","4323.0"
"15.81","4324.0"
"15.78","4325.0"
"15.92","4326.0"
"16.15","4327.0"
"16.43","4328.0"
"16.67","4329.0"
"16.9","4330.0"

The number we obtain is 0.07 mag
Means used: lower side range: 14.4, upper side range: 14.6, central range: 13.5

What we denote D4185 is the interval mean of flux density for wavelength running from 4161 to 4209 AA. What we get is 13.8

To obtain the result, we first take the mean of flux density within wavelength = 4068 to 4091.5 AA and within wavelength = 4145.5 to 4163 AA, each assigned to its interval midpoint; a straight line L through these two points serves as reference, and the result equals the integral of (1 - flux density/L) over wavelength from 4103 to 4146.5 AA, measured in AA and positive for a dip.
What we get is 0.4 AA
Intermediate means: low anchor 14.3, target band 13.8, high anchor 13.8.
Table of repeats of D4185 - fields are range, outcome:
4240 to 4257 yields 14.9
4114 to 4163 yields 13.7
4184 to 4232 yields 14.1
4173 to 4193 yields 13.7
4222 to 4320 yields 14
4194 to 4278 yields 14.4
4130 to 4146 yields 13.4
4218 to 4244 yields 14.4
